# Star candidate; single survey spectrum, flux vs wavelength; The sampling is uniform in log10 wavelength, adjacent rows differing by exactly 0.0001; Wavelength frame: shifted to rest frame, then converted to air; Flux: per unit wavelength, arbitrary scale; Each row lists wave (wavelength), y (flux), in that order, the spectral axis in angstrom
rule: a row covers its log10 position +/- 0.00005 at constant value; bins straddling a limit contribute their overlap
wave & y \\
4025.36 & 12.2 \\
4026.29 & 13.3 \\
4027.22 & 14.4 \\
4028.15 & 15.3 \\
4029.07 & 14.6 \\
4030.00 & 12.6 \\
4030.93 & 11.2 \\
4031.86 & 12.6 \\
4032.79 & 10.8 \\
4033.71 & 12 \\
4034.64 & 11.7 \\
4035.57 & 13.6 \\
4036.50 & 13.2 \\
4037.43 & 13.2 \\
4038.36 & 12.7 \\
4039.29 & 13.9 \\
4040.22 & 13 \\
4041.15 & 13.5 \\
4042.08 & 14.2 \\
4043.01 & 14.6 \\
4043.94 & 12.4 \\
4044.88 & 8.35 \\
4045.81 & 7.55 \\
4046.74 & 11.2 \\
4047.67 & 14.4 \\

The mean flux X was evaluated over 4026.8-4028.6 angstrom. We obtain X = 14.8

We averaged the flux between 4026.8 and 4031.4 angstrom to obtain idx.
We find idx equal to 13.6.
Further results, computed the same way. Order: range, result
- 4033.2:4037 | 12.6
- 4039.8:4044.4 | 13.6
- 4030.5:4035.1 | 11.7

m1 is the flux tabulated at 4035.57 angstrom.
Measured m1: 13.6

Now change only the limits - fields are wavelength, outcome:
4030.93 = 11.2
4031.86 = 12.6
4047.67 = 14.4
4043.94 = 12.4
